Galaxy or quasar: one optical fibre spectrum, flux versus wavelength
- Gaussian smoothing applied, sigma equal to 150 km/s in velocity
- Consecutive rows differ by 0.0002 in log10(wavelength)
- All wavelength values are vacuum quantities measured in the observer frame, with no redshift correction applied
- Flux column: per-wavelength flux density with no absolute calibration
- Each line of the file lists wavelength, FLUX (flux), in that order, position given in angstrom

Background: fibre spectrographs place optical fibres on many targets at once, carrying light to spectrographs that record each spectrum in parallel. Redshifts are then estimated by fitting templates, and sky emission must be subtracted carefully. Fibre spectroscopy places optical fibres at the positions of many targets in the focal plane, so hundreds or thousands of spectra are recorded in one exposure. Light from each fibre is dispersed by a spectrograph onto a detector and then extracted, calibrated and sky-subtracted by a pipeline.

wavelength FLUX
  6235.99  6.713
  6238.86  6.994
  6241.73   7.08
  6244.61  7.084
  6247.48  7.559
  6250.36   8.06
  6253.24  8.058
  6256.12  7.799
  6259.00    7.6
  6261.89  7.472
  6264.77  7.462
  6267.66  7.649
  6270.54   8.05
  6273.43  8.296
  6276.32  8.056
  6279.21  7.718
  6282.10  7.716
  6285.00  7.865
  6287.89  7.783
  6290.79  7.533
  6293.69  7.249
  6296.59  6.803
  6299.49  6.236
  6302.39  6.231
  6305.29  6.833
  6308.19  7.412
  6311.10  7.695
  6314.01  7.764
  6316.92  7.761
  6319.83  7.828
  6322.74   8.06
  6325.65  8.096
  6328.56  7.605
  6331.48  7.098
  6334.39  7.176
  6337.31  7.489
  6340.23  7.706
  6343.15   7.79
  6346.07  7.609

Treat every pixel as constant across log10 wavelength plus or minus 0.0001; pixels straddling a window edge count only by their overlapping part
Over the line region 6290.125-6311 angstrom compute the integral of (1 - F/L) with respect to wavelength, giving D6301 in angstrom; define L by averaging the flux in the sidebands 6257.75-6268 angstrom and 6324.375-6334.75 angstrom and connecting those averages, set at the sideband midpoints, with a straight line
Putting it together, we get 1.7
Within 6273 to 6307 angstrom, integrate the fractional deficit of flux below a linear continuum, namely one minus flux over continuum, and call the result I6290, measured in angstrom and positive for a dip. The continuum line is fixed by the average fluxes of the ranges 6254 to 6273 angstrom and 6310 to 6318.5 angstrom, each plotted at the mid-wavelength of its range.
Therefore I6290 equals 1.8 angstrom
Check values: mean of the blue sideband 7.72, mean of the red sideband 7.74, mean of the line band 7.33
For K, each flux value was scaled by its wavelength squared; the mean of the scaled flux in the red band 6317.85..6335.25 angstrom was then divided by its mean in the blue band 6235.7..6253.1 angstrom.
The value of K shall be 1.07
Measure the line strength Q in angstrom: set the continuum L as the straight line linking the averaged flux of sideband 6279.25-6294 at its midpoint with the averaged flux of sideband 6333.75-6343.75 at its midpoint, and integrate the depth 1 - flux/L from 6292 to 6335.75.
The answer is 1.6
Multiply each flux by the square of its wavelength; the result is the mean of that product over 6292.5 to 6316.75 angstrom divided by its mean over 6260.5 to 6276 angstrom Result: 0.92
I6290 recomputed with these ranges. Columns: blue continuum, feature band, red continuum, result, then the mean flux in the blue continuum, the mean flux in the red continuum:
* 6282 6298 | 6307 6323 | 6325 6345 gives -0.5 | 7.47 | 7.55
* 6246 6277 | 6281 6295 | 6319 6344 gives 0.2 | 7.82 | 7.64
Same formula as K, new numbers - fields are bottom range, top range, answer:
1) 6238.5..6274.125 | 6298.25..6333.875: 0.99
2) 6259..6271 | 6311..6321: 1.04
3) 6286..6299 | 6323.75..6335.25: 1.05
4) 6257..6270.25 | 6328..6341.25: 0.99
